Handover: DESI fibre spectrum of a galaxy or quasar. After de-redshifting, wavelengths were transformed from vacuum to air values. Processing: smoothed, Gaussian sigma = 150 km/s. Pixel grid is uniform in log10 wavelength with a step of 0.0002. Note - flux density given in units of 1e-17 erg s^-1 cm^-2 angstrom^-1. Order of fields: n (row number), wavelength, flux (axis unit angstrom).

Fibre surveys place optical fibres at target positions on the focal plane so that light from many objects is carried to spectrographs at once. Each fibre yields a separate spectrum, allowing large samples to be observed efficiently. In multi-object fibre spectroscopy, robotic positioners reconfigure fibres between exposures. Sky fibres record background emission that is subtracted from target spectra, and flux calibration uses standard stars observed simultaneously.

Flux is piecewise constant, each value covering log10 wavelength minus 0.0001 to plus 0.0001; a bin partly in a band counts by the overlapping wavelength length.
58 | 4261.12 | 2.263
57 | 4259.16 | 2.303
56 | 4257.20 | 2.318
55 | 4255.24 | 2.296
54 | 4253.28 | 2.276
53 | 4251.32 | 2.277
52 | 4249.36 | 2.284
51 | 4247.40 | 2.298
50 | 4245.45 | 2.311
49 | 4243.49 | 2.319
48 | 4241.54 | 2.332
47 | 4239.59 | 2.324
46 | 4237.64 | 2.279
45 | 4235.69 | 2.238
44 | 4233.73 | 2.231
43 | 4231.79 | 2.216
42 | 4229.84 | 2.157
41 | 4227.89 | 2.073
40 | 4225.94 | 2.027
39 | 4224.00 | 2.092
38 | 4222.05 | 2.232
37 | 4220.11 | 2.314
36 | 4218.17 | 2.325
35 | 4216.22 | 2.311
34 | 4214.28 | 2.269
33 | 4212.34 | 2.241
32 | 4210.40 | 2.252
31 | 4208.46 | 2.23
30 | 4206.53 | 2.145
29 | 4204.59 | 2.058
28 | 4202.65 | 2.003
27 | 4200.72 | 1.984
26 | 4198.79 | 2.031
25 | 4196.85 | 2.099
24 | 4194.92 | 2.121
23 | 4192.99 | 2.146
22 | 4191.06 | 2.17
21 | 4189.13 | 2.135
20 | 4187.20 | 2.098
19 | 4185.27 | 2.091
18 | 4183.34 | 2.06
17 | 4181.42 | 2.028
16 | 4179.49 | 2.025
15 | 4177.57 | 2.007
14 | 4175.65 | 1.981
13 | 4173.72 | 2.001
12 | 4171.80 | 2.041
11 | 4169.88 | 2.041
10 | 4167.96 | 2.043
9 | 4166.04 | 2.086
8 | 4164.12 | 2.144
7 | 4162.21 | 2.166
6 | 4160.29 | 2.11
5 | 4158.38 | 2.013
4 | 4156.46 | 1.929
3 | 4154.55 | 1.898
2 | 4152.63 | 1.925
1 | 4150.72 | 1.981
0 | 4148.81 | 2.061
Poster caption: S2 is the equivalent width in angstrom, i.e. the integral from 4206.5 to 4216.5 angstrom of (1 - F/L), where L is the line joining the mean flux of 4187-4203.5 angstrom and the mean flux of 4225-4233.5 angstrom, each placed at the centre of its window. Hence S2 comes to -0.65 angstrom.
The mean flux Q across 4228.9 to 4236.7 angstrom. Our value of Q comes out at 2.21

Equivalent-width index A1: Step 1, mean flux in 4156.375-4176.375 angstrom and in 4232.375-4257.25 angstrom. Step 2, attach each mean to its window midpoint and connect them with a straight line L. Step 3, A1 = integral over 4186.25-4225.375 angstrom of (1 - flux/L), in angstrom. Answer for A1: 0.2 angstrom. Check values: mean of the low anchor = 2.06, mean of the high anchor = 2.29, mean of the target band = 2.16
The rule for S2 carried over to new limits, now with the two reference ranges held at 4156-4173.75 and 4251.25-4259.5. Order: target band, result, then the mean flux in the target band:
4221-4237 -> 0.5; 2.16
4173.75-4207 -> 1.0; 2.07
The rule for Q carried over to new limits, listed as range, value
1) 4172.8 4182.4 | 2.01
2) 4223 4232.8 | 2.11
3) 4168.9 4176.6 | 2.01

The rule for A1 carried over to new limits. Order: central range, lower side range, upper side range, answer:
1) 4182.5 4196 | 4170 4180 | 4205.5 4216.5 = -0.10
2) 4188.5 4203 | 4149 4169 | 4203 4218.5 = 0.49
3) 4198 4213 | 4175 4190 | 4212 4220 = 0.69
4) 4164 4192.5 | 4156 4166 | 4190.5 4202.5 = 0.28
